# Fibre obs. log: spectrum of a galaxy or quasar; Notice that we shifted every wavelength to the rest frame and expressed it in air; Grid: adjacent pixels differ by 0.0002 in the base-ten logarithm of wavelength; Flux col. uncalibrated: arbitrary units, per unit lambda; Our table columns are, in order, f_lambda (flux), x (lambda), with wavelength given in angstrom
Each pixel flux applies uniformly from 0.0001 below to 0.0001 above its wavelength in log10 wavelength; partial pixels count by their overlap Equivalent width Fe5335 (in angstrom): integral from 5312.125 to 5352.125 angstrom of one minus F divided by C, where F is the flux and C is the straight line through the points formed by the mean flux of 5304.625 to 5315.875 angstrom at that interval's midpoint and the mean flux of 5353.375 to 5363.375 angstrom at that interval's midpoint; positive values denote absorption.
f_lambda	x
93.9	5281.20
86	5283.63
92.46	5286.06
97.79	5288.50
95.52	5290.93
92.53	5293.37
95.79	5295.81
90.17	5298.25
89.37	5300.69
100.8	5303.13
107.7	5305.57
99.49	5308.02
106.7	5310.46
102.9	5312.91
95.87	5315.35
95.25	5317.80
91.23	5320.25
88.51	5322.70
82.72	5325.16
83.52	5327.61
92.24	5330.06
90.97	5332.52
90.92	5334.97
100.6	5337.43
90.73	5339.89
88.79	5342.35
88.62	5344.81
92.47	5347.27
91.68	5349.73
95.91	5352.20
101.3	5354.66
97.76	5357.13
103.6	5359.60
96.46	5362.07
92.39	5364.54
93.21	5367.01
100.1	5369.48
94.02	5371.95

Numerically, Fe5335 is 3.8 angstrom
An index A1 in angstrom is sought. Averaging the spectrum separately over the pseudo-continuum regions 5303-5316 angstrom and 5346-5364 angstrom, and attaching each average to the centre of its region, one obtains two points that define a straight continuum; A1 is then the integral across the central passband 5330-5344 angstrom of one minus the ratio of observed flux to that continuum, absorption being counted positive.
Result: 1.0 angstrom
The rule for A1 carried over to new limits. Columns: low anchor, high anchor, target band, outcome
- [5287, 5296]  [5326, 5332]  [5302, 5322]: -1.8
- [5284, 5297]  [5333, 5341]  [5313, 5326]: 0.3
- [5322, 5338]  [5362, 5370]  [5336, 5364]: -0.8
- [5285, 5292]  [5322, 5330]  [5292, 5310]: -1.0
